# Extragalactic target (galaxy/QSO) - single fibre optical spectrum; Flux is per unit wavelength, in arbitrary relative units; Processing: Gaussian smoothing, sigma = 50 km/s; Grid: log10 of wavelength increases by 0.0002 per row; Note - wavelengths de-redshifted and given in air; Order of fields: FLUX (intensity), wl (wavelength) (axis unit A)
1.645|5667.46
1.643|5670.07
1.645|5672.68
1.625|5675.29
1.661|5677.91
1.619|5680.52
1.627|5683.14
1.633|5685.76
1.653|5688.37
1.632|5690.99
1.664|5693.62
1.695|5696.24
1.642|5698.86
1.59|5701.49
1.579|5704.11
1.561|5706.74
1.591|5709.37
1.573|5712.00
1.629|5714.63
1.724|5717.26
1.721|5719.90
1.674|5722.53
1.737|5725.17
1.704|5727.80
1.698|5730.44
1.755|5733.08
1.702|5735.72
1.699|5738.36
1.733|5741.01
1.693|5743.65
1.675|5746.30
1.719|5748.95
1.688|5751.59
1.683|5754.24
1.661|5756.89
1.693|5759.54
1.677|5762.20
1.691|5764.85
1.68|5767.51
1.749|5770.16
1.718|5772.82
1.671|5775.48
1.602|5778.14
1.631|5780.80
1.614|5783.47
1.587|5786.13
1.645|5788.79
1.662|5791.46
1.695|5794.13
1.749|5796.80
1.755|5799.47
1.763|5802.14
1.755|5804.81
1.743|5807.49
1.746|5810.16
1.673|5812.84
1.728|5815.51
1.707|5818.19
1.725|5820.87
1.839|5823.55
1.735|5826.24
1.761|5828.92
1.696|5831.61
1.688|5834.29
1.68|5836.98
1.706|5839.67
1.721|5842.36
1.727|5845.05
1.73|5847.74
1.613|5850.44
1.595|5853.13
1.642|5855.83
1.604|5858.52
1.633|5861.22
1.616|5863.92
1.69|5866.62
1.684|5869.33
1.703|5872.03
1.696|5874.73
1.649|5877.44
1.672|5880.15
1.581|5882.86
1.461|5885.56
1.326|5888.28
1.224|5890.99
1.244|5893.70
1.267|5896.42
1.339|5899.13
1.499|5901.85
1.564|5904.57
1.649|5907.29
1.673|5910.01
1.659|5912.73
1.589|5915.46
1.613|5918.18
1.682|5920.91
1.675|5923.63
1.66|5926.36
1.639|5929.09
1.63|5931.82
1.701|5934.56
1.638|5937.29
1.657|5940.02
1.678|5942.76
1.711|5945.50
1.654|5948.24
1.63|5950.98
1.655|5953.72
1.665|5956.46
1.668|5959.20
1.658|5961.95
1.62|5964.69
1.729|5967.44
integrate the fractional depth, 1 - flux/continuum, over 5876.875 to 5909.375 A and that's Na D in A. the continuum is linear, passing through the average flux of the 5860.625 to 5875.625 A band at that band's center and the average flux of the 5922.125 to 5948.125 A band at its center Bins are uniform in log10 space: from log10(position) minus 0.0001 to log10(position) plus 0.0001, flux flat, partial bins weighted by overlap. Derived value 4.1 A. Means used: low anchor 1.67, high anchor 1.66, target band 1.46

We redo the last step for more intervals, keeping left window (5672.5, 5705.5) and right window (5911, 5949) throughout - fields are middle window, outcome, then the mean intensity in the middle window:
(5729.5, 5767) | -1.3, 1.7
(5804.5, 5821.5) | -0.8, 1.72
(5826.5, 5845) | -0.7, 1.71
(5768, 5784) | -0.2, 1.67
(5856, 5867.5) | 0.1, 1.64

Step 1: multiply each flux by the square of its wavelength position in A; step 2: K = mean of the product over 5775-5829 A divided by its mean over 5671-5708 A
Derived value 1.09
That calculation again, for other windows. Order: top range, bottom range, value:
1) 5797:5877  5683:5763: 1.06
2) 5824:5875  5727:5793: 1.03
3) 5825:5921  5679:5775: 1.01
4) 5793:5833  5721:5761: 1.05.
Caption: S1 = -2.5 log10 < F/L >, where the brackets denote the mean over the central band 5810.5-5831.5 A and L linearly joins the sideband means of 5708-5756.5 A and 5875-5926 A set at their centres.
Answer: -0.086 mag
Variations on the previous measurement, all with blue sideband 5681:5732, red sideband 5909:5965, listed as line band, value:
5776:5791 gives 0.020 mag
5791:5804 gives -0.051 mag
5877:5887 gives 0.048 mag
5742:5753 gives -0.029 mag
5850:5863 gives 0.023 mag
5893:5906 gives 0.189 mag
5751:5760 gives -0.019 mag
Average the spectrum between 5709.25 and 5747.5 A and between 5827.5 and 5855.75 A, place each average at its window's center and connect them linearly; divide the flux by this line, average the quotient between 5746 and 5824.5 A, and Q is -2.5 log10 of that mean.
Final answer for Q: 0.00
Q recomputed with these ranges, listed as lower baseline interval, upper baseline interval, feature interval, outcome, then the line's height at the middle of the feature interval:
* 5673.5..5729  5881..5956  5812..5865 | -0.06 mag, 1.6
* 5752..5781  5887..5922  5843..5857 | -0.07 mag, 1.56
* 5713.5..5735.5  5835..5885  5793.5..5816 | -0.04 mag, 1.68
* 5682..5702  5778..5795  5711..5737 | -0.03 mag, 1.64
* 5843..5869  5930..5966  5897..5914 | 0.07 mag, 1.66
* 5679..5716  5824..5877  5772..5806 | -0.01 mag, 1.66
